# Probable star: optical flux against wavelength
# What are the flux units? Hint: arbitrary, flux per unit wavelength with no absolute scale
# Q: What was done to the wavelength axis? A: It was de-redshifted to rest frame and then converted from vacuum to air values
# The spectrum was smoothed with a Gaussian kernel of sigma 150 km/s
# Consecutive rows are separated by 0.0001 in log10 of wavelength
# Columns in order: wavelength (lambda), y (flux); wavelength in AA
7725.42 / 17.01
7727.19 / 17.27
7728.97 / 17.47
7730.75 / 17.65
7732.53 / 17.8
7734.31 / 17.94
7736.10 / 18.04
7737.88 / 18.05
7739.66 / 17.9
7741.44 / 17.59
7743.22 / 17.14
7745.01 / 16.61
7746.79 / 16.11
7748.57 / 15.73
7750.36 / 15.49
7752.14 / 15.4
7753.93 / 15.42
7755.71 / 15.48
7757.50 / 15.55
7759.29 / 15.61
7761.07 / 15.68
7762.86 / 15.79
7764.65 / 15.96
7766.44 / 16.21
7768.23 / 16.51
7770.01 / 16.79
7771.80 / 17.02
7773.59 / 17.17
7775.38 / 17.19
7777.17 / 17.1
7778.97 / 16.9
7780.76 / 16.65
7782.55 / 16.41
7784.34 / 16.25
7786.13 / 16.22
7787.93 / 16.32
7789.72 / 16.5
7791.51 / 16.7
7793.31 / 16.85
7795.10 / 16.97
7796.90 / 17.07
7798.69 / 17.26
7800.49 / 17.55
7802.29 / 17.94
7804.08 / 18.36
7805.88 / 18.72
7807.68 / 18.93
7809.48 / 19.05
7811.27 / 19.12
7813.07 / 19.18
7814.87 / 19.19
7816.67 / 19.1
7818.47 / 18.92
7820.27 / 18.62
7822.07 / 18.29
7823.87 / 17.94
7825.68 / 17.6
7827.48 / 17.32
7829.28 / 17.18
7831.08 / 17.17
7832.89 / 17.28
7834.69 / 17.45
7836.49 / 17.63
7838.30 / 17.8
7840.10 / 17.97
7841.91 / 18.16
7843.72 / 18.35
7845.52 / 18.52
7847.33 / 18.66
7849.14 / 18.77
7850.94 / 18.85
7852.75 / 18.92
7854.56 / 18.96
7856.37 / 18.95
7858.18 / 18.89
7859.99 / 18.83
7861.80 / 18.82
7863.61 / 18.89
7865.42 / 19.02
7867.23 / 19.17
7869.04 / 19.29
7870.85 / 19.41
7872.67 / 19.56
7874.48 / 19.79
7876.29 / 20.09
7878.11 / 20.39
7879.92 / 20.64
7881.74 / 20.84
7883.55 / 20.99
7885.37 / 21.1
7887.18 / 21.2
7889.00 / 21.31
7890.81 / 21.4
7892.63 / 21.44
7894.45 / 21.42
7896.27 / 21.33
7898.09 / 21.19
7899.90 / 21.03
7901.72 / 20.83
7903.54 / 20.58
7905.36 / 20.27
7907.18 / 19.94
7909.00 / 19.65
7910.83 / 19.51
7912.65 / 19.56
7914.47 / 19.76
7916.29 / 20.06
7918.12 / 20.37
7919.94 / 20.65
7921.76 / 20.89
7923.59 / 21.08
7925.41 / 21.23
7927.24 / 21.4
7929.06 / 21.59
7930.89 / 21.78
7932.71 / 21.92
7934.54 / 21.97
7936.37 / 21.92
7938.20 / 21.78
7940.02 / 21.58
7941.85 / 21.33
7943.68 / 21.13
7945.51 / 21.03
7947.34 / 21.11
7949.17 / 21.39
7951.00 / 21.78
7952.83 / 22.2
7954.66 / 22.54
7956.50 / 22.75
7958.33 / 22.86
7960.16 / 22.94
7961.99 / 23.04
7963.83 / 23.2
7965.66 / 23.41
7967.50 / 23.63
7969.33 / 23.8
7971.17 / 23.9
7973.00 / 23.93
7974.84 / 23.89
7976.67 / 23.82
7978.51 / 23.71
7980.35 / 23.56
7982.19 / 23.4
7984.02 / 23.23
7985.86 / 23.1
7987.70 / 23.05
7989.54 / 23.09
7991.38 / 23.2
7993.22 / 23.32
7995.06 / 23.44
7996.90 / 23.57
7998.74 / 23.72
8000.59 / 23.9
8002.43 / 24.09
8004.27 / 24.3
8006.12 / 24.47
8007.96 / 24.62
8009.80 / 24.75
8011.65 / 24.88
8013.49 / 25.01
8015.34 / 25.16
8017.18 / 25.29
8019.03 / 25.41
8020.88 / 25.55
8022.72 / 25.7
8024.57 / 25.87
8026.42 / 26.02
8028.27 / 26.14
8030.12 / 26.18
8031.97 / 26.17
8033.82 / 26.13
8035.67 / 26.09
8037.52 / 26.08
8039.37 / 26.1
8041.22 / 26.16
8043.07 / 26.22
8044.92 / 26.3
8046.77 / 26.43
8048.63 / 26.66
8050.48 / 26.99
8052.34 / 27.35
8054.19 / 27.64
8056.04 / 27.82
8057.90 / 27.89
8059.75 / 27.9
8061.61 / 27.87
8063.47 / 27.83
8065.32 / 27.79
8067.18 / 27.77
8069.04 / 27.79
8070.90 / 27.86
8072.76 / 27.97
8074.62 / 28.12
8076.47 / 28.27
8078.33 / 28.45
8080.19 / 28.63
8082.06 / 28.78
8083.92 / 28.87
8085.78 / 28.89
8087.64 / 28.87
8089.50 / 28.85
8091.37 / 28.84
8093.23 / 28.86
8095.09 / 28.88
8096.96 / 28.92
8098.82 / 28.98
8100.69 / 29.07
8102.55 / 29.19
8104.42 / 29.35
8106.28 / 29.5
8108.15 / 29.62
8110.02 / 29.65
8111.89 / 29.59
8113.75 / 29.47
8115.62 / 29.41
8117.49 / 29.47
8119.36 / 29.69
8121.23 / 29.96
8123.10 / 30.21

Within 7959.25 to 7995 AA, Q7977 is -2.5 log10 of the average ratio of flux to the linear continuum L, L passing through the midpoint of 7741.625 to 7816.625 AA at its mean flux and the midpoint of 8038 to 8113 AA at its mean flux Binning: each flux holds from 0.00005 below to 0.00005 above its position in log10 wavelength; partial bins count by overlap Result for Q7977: 0.04 mag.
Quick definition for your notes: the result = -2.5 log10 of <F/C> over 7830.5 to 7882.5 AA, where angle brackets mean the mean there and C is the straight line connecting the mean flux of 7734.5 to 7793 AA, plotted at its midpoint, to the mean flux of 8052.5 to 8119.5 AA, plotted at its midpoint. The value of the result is 0.06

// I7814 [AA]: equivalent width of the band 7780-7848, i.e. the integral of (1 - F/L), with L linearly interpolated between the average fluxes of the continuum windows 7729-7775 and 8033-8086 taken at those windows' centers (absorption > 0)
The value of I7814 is 3.7 AA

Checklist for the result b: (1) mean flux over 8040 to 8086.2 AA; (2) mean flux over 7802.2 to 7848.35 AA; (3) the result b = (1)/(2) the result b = 1.52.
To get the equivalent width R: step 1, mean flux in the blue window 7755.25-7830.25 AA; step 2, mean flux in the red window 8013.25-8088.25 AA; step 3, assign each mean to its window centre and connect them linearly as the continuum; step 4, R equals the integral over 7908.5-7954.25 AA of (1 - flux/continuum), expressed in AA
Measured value 2.9 AA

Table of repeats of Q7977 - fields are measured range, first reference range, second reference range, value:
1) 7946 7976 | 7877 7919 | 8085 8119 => 0.019 mag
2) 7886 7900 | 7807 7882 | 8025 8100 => -0.032 mag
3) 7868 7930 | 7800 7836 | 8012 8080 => 0.036 mag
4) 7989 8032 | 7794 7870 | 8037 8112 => 0.035 mag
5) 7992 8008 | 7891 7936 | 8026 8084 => 0.039 mag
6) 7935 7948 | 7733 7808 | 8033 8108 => 0.082 mag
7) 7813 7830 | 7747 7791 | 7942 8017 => -0.018 mag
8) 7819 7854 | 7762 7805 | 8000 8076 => 0.045 mag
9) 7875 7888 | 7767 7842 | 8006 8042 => -0.017 mag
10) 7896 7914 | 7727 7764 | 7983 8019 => 0.048 mag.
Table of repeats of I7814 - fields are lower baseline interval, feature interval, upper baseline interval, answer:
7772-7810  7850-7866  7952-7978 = 0.5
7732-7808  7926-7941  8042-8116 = 0.8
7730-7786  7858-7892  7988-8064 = 0.9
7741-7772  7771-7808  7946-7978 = 0.1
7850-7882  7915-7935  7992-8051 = 0.5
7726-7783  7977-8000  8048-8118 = 1.6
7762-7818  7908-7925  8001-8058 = 1.3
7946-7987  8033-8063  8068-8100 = 0.0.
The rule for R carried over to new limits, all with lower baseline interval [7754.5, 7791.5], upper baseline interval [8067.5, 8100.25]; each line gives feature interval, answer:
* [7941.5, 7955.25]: 1.01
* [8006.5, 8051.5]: 1.02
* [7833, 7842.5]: 0.58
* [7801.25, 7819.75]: -1.03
